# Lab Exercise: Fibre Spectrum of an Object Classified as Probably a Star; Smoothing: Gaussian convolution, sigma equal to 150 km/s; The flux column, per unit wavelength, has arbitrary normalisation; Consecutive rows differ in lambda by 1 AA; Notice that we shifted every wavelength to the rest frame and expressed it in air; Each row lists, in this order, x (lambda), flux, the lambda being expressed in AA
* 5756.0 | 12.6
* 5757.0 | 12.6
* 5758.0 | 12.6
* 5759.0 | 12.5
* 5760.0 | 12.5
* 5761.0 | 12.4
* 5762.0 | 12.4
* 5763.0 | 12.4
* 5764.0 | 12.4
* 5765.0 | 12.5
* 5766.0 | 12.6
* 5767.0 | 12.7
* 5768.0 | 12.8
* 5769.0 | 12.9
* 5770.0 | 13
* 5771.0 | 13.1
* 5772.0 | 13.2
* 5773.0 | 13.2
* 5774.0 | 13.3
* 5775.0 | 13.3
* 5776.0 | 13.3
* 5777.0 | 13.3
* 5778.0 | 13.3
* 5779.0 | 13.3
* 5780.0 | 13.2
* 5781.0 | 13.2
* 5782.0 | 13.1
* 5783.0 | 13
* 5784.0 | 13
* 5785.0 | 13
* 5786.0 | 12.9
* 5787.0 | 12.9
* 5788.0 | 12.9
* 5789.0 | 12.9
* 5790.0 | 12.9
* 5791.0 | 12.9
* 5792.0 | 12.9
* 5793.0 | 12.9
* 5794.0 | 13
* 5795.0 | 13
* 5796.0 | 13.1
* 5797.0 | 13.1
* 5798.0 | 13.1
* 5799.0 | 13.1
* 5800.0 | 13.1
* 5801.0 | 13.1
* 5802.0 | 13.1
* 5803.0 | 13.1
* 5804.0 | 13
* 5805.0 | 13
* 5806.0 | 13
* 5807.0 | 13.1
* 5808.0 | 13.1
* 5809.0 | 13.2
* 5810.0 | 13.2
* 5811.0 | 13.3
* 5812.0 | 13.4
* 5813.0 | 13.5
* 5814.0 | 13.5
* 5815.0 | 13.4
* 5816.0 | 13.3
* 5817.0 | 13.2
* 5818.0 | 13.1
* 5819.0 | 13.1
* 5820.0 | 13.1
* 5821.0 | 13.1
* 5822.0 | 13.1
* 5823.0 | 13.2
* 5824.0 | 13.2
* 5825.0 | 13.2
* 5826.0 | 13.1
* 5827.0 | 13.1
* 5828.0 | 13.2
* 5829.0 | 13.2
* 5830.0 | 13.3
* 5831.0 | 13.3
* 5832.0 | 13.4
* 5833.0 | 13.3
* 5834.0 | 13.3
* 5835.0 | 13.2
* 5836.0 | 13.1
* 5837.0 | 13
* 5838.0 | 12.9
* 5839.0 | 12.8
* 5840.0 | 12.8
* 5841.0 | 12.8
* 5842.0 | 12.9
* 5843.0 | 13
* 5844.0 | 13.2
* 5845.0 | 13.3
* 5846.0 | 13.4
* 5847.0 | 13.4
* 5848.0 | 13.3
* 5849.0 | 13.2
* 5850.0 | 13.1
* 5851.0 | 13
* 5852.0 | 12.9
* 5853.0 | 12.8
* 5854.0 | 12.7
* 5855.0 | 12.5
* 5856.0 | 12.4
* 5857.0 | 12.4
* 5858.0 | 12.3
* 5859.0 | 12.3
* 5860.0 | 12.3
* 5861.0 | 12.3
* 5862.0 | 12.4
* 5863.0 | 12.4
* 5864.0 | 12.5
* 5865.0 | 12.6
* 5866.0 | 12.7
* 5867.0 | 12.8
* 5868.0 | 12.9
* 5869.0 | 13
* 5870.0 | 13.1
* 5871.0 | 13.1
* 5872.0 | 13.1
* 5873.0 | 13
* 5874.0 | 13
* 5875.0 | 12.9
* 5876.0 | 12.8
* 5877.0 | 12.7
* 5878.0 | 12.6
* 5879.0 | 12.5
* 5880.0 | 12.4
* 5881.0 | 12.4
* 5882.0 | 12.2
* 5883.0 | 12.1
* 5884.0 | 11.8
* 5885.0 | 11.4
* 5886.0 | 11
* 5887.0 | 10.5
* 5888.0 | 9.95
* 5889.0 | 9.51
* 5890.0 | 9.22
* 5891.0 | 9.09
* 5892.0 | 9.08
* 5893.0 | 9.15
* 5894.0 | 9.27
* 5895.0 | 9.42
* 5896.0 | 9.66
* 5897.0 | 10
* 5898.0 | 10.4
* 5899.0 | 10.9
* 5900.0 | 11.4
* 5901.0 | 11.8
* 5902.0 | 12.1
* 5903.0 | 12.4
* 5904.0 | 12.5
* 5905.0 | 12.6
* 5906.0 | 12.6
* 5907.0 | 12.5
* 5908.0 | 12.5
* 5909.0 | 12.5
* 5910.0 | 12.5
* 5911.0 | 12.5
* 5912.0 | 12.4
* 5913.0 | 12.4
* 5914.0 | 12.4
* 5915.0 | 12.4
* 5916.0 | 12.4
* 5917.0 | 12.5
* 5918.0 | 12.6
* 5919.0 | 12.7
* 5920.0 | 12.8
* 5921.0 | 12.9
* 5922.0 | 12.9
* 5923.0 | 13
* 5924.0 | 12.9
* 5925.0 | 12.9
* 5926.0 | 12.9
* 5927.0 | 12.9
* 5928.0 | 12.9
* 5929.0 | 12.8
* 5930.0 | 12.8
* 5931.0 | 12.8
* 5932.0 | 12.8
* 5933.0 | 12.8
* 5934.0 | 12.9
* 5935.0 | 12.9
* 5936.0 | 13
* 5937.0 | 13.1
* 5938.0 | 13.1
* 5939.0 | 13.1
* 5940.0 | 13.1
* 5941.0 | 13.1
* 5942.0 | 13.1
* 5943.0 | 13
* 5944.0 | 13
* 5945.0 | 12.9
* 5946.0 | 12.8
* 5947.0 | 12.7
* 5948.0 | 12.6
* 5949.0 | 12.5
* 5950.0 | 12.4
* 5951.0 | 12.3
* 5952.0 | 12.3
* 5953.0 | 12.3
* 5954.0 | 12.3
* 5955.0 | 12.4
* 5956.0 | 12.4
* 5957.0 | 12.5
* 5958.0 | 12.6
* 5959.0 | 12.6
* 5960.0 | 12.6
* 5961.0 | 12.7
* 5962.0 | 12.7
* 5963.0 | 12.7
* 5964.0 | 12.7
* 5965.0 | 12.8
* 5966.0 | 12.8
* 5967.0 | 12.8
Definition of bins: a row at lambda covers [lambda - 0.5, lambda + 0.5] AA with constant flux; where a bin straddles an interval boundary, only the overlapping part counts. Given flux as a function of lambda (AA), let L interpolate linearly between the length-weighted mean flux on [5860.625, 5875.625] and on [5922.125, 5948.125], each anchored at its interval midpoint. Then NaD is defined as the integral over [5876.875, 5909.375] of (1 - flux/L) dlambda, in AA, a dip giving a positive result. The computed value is 4.2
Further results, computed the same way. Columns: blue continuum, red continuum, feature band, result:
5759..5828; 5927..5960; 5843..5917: 4.6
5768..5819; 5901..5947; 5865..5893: 2.2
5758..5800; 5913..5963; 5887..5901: 3.2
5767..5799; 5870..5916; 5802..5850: -2.6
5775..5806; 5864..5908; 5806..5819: -0.5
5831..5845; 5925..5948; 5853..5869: 0.6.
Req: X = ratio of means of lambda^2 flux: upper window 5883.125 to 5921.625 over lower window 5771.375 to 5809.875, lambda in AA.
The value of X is 0.91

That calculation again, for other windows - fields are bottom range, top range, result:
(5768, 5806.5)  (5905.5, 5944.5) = 1.03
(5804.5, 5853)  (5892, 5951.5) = 0.97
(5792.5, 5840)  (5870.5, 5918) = 0.91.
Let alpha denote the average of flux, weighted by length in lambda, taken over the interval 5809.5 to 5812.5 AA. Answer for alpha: 13.3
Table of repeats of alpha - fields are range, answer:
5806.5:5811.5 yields 13.2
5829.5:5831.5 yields 13.3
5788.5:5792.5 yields 12.9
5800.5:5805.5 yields 13.1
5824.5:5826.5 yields 13.1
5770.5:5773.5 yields 13.2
